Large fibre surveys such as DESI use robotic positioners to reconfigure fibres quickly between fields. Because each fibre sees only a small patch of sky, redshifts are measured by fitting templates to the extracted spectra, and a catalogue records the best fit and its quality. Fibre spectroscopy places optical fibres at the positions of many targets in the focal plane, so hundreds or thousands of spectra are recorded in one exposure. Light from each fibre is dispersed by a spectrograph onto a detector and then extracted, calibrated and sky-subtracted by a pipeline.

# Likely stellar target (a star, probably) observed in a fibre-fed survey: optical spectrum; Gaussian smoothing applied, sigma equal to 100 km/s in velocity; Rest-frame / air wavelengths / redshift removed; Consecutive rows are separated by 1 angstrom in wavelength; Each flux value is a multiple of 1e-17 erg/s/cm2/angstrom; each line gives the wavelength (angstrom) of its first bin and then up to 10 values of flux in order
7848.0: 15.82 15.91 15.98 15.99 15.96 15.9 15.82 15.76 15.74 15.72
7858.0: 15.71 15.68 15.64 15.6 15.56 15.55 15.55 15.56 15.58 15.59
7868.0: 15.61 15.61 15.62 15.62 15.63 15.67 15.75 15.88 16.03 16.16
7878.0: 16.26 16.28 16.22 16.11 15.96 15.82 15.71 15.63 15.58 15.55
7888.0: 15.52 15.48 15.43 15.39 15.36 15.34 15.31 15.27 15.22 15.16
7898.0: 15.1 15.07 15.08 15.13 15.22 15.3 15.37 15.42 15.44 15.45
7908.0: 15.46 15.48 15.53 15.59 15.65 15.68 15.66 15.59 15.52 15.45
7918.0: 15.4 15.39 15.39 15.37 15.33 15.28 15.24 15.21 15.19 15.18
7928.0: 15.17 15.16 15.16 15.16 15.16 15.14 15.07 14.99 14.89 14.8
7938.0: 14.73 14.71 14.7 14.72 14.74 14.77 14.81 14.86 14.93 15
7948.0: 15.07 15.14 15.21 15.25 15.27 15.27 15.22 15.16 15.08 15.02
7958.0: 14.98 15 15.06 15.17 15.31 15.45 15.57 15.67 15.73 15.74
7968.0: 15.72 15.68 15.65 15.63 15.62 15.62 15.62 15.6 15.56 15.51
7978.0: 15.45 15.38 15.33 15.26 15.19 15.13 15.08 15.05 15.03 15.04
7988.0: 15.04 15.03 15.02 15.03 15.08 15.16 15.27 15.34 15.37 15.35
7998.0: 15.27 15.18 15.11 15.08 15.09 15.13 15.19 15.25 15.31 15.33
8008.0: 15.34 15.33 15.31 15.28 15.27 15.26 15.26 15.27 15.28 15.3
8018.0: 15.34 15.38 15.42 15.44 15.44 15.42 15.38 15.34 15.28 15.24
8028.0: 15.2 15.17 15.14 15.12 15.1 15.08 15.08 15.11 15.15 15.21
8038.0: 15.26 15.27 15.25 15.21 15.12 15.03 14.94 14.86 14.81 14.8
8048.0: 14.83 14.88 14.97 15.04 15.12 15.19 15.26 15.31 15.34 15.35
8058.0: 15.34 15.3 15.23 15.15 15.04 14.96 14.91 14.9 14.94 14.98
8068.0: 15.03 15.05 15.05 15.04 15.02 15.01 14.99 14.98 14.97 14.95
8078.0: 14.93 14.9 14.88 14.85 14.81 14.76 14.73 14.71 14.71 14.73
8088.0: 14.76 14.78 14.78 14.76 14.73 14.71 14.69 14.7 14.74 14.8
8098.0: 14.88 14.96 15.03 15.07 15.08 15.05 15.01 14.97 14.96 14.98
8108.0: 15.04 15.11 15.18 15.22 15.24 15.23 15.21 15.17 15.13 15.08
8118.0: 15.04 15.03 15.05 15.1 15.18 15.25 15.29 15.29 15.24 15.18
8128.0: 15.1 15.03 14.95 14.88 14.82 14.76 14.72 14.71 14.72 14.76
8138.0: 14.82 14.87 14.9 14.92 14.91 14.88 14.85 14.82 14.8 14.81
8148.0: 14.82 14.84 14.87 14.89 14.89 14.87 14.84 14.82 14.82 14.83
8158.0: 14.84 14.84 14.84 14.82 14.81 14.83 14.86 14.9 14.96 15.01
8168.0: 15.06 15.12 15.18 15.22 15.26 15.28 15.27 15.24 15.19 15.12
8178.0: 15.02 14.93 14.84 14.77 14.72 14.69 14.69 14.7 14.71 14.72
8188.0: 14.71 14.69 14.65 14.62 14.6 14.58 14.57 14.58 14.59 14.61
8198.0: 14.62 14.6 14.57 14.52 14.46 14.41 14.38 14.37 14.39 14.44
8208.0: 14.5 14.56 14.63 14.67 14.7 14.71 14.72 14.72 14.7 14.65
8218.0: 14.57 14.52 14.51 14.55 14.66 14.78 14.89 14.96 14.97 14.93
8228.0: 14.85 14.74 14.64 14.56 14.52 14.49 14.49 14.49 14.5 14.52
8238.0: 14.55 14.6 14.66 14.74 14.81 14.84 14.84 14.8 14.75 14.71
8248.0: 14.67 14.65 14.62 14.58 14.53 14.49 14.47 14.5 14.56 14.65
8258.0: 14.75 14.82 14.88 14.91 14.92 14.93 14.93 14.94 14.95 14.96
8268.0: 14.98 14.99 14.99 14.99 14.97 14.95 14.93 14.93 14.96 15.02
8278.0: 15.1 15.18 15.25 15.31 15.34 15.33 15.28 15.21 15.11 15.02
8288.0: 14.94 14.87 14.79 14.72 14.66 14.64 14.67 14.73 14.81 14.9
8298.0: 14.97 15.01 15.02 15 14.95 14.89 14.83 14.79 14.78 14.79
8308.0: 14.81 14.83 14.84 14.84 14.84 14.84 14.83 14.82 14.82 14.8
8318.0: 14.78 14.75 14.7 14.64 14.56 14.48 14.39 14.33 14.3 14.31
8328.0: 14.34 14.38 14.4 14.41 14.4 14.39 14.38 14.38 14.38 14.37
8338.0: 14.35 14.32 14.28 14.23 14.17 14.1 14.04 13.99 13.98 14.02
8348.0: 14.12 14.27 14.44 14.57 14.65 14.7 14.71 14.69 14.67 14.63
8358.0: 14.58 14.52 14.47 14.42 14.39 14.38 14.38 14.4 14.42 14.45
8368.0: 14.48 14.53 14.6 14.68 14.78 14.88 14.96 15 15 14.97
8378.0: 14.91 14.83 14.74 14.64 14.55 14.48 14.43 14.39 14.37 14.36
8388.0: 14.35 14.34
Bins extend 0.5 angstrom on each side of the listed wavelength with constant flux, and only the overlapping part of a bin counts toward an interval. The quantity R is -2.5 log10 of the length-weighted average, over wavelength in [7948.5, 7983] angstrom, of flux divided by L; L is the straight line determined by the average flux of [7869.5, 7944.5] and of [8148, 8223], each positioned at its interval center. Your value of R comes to -0.01 mag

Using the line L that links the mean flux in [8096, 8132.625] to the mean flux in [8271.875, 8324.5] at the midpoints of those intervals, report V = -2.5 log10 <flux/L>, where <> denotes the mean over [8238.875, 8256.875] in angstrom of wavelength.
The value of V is 0.02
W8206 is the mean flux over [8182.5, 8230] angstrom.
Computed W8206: 14.6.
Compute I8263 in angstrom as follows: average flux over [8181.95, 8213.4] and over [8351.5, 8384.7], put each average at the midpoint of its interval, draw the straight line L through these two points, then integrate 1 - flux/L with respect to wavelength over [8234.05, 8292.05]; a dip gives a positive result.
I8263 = -1.0 angstrom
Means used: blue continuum 14.6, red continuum 14.6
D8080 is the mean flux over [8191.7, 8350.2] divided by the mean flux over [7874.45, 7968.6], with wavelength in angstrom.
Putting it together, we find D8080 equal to 0.96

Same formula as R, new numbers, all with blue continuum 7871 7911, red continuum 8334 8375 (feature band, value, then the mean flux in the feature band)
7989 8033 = 0.00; 15.2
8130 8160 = 0.01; 14.8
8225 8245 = 0.00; 14.7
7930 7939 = 0.03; 15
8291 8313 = -0.02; 14.8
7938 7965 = 0.03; 15.1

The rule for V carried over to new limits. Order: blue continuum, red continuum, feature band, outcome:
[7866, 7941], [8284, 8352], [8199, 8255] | 0.01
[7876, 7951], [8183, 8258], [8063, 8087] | 0.00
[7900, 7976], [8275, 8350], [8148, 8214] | 0.01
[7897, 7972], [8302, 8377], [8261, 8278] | -0.02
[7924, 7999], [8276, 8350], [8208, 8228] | 0.01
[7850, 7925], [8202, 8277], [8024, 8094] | 0.01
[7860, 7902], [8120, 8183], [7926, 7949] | 0.04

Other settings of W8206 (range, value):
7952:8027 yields 15.3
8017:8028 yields 15.4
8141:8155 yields 14.9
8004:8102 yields 15.1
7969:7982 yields 15.5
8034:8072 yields 15.1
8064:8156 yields 14.9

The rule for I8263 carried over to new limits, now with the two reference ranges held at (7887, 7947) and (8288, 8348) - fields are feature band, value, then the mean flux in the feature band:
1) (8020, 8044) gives -0.3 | 15.2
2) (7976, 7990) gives -0.1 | 15.2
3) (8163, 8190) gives -0.2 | 14.9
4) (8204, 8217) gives 0.2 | 14.6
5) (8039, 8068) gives -0.1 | 15.1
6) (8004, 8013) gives -0.1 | 15.3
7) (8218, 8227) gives 0.0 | 14.7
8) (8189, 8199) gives 0.1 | 14.6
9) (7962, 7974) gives -0.4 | 15.6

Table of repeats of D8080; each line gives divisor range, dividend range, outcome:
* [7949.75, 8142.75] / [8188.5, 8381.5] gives 0.97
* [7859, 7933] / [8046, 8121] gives 0.97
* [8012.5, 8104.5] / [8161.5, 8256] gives 0.98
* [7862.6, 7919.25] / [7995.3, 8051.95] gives 0.98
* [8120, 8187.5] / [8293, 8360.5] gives 0.98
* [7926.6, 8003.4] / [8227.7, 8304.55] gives 0.98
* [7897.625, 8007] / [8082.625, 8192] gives 0.98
